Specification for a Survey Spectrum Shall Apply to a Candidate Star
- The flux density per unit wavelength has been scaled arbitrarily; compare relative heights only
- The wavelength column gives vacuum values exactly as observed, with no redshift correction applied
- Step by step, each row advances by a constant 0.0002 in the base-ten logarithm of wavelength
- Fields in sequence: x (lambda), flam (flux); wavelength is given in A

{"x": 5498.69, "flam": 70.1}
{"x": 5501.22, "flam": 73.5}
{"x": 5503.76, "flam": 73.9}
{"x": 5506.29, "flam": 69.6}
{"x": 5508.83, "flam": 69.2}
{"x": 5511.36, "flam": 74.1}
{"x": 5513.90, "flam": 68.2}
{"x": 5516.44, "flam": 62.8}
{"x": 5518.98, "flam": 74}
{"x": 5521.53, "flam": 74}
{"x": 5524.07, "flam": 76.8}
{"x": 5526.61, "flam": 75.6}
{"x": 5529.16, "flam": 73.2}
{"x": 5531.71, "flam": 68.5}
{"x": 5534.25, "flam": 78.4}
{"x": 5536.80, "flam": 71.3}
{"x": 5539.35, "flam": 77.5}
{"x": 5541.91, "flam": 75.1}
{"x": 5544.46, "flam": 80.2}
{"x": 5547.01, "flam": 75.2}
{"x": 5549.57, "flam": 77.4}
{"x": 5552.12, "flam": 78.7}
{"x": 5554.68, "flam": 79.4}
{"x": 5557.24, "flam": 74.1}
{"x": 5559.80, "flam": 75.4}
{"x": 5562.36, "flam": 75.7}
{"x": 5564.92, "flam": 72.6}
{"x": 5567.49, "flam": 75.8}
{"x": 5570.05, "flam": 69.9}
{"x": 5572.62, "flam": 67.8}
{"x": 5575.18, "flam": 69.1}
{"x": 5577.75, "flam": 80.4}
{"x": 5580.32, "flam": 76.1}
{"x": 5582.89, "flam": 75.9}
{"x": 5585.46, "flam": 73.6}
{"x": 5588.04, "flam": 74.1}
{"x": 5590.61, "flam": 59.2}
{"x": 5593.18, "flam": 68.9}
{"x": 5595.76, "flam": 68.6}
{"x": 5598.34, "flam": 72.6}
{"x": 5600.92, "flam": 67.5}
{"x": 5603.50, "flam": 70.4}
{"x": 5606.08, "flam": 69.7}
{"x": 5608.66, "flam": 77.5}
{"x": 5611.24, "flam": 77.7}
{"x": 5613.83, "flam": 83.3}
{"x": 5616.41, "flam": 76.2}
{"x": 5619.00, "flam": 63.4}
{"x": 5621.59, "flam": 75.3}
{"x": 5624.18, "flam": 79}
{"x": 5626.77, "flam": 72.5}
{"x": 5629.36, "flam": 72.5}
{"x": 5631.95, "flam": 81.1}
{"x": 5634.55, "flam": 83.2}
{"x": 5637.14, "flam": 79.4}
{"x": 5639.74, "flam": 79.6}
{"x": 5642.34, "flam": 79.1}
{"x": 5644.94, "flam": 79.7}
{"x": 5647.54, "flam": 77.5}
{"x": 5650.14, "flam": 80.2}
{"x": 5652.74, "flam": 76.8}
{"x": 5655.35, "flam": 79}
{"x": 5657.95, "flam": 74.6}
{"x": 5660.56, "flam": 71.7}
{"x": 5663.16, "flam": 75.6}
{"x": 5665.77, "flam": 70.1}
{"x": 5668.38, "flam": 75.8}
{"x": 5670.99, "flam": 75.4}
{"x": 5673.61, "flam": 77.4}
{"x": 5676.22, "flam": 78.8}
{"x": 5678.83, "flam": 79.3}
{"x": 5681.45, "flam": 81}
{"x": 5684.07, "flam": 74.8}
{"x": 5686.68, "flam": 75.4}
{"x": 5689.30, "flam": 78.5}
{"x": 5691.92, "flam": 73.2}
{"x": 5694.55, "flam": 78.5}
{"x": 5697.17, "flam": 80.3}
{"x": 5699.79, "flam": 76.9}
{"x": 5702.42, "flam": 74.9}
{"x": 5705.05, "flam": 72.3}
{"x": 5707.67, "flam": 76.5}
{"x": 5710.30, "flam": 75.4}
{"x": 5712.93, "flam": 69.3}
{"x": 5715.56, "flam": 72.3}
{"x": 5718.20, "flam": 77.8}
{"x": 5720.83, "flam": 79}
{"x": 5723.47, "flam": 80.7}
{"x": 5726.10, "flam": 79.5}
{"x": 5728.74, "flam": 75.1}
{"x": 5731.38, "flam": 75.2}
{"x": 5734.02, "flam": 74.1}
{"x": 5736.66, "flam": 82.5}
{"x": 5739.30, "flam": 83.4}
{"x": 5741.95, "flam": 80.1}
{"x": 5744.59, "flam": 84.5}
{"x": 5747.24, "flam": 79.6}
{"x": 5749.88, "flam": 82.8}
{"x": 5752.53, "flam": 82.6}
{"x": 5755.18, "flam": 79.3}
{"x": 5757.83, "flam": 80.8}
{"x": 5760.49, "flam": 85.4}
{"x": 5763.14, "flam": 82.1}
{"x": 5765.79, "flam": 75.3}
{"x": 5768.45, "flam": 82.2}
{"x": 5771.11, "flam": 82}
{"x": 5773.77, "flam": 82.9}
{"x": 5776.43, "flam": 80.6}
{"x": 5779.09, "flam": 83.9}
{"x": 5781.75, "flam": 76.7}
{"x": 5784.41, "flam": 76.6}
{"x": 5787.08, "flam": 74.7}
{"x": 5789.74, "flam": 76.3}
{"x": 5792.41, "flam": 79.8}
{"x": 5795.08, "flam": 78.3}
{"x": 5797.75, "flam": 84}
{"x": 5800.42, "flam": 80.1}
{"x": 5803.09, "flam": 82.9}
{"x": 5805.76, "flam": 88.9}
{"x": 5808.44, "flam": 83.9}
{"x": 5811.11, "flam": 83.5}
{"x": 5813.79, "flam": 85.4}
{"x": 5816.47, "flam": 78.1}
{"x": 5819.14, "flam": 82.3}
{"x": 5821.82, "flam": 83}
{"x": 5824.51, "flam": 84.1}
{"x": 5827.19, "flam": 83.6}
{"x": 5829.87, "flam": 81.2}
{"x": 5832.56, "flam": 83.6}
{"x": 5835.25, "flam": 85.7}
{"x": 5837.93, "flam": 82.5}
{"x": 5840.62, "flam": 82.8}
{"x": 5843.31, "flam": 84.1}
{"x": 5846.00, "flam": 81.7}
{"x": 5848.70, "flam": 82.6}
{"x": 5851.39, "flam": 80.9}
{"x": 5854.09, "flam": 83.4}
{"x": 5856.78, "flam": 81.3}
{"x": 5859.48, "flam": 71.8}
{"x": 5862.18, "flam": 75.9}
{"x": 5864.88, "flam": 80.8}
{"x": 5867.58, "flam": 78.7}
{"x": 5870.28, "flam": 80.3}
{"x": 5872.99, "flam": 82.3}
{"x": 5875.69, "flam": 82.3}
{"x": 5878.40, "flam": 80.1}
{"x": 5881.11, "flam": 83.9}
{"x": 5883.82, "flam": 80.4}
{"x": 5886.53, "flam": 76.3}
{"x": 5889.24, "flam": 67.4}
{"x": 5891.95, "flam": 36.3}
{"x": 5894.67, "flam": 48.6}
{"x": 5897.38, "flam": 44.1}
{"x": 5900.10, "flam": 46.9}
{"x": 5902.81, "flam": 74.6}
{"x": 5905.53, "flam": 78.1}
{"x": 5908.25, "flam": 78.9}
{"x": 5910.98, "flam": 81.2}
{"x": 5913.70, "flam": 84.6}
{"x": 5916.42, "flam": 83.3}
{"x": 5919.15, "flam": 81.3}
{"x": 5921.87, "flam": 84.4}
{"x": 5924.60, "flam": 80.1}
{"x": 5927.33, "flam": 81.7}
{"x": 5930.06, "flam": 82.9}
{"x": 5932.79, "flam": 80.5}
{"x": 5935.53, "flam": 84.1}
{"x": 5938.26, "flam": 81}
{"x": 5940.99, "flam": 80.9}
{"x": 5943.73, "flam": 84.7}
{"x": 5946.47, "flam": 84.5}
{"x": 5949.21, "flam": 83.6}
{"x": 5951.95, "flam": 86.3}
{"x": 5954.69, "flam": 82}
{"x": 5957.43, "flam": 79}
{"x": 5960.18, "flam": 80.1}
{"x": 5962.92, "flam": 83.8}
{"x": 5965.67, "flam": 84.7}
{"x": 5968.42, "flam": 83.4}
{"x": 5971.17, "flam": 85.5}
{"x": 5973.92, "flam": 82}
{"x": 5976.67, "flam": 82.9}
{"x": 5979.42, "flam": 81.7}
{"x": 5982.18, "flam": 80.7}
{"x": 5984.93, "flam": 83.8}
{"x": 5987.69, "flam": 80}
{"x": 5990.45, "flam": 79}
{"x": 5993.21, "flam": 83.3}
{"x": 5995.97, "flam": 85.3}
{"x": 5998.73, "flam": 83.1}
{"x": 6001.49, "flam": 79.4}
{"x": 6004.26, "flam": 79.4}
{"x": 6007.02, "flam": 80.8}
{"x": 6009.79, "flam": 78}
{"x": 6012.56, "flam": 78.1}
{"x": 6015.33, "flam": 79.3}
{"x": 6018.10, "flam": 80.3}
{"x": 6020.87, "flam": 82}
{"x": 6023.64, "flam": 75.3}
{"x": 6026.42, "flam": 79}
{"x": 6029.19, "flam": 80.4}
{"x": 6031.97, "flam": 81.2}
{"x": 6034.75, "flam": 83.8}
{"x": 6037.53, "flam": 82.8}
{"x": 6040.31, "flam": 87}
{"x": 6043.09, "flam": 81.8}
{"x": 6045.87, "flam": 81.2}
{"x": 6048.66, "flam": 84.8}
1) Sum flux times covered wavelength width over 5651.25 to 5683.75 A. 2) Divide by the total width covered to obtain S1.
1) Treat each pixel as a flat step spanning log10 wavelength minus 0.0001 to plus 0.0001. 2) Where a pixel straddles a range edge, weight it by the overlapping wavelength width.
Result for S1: 76.3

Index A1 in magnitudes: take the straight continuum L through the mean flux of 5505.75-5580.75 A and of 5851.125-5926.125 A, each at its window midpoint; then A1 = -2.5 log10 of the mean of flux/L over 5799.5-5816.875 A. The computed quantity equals -0.127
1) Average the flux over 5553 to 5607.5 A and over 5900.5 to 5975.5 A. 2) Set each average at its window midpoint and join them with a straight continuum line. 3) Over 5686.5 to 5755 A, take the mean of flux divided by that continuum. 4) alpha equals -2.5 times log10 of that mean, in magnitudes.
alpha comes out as -0.025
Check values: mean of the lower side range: 72.3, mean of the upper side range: 81.7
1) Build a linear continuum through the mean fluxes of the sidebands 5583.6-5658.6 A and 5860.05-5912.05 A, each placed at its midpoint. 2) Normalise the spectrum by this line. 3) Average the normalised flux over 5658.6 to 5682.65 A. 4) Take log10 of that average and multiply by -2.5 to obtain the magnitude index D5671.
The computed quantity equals -0.03 mag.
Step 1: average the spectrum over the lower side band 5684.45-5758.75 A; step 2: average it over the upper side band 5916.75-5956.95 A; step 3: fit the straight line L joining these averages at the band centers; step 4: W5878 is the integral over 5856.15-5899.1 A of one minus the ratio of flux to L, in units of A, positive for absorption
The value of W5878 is 5.2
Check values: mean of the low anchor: 77.8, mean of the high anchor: 82.6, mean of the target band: 71.5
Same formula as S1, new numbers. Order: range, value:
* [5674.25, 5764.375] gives 78.3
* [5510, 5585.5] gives 74.2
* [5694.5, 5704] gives 77.4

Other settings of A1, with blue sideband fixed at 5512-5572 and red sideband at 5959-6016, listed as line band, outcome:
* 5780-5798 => 0.01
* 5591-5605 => 0.09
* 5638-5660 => -0.03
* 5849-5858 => -0.03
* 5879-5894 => 0.17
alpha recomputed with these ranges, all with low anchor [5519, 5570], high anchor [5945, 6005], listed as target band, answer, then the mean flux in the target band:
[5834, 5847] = -0.04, 83.4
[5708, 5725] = 0.03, 75.8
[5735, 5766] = -0.04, 81.7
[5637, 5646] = -0.03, 79.4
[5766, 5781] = -0.03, 81.5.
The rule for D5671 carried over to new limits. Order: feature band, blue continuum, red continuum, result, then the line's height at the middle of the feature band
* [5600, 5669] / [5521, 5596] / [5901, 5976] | 0.00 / 75.6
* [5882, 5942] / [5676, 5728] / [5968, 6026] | 0.09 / 79.8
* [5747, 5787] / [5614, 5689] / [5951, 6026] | -0.03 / 78.3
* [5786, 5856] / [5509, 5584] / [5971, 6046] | -0.05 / 78.4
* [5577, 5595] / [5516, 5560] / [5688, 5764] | 0.05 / 75.9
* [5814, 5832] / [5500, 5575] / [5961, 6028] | -0.05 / 78.4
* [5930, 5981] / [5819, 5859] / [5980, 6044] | -0.02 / 81.6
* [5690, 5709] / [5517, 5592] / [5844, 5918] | -0.03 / 74.3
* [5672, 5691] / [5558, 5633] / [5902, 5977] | -0.03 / 75.4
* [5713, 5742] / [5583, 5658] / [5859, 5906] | -0.07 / 73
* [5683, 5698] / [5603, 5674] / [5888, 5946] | -0.01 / 75.8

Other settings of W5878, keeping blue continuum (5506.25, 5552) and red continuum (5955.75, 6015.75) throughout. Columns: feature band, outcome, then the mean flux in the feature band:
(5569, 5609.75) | 1.8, 71.3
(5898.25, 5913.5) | 1.6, 72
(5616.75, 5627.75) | 0.3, 72.8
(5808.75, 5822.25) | -0.7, 82.6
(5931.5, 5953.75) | -0.7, 83.2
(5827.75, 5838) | -0.6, 83.4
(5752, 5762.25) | -0.6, 82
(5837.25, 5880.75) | -0.8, 80.8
